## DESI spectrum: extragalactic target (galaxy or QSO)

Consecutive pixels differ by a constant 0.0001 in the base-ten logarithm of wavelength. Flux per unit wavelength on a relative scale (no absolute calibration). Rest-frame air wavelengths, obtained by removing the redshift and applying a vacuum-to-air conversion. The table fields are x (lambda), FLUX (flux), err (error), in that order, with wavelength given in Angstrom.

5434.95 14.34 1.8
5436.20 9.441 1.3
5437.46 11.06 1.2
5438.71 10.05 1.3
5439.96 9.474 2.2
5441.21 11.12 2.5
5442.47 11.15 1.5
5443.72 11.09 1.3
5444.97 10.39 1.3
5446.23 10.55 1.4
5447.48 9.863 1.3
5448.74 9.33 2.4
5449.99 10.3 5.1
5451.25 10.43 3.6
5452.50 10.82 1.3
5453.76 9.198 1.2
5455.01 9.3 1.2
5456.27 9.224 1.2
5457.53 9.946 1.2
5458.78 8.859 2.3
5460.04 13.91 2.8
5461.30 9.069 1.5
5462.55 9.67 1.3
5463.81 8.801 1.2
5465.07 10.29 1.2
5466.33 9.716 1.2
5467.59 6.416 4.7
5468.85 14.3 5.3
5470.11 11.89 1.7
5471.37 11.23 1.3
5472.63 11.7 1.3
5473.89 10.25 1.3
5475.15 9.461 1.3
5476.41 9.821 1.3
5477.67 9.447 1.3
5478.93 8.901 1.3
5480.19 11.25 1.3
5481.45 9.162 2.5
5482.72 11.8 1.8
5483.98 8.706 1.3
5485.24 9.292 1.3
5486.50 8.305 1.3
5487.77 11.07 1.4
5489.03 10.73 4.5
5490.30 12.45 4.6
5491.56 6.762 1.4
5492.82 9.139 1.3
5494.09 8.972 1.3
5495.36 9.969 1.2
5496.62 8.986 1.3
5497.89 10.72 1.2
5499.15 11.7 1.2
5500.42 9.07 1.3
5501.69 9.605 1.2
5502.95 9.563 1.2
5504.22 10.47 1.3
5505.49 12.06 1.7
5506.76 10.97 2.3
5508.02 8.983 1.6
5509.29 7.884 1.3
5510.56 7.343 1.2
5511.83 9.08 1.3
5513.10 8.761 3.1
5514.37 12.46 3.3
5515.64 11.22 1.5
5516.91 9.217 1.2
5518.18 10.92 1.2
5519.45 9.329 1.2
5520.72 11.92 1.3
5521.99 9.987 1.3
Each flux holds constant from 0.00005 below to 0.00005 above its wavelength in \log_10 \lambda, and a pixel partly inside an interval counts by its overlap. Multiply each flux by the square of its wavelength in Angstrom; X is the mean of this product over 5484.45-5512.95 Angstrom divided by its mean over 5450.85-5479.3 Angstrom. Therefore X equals 0.97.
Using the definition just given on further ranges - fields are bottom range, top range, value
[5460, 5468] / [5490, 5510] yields 1.05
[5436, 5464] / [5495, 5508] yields 1.03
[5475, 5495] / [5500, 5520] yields 1.02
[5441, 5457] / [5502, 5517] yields 0.99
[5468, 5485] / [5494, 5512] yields 0.93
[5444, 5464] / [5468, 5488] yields 1.04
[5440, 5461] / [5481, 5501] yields 0.97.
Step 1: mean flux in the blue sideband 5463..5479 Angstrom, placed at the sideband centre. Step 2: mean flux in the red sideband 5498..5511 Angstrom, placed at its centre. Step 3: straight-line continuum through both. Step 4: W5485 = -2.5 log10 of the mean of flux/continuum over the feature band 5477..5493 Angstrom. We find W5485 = 0.03 mag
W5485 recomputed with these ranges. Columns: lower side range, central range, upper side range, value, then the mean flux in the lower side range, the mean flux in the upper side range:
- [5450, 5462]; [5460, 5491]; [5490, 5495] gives -0.07 mag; 10.1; 9.16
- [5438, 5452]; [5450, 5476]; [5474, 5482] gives -0.02 mag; 10.4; 9.73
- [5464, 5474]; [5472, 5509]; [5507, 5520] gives 0.02 mag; 10.7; 9.57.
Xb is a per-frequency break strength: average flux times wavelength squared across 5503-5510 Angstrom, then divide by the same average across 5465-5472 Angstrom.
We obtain 0.95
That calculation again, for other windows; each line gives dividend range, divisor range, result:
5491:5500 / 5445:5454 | 0.95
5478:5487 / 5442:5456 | 0.96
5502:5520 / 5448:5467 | 1.02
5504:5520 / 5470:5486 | 0.99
